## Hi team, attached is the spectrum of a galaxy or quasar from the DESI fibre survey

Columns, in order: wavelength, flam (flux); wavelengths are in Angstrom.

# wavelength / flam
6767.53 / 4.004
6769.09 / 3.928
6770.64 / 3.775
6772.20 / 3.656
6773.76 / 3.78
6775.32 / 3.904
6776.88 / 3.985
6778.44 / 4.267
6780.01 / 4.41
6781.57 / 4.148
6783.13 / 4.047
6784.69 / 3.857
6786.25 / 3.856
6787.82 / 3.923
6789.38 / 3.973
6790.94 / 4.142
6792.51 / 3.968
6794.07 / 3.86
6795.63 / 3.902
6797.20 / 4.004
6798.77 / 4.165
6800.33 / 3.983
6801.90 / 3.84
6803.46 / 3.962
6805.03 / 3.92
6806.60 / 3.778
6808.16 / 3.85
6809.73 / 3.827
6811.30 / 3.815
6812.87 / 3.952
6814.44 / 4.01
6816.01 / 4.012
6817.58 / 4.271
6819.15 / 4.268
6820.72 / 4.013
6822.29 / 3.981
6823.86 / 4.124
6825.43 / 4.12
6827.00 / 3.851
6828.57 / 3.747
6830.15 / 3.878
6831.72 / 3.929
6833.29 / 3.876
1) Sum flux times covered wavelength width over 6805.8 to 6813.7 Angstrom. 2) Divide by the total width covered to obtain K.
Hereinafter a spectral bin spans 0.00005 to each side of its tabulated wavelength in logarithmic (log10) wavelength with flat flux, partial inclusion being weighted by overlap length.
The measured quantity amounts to 3.84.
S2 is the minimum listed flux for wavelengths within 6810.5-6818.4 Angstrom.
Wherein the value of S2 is 3.815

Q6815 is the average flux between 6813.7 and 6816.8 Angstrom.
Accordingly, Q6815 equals 4.01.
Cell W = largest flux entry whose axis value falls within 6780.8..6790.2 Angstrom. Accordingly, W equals 4.148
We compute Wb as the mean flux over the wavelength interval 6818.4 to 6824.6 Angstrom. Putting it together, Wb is 4.1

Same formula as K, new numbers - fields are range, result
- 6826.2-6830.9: 3.82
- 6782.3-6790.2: 3.94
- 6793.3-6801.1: 3.98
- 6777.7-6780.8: 4.33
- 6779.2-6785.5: 4.11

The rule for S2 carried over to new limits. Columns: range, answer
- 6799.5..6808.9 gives 3.778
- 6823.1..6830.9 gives 3.747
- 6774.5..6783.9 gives 3.904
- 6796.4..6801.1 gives 3.983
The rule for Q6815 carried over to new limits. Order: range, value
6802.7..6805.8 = 3.94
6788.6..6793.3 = 4.03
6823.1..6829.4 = 3.96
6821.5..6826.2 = 4.08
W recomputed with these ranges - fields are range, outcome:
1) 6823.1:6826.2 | 4.124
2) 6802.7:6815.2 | 4.01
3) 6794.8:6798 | 4.004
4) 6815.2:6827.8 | 4.271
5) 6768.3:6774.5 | 3.928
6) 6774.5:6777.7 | 3.985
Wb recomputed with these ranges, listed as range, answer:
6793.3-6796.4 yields 3.89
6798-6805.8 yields 3.98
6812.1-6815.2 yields 3.98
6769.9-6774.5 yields 3.74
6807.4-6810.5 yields 3.84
